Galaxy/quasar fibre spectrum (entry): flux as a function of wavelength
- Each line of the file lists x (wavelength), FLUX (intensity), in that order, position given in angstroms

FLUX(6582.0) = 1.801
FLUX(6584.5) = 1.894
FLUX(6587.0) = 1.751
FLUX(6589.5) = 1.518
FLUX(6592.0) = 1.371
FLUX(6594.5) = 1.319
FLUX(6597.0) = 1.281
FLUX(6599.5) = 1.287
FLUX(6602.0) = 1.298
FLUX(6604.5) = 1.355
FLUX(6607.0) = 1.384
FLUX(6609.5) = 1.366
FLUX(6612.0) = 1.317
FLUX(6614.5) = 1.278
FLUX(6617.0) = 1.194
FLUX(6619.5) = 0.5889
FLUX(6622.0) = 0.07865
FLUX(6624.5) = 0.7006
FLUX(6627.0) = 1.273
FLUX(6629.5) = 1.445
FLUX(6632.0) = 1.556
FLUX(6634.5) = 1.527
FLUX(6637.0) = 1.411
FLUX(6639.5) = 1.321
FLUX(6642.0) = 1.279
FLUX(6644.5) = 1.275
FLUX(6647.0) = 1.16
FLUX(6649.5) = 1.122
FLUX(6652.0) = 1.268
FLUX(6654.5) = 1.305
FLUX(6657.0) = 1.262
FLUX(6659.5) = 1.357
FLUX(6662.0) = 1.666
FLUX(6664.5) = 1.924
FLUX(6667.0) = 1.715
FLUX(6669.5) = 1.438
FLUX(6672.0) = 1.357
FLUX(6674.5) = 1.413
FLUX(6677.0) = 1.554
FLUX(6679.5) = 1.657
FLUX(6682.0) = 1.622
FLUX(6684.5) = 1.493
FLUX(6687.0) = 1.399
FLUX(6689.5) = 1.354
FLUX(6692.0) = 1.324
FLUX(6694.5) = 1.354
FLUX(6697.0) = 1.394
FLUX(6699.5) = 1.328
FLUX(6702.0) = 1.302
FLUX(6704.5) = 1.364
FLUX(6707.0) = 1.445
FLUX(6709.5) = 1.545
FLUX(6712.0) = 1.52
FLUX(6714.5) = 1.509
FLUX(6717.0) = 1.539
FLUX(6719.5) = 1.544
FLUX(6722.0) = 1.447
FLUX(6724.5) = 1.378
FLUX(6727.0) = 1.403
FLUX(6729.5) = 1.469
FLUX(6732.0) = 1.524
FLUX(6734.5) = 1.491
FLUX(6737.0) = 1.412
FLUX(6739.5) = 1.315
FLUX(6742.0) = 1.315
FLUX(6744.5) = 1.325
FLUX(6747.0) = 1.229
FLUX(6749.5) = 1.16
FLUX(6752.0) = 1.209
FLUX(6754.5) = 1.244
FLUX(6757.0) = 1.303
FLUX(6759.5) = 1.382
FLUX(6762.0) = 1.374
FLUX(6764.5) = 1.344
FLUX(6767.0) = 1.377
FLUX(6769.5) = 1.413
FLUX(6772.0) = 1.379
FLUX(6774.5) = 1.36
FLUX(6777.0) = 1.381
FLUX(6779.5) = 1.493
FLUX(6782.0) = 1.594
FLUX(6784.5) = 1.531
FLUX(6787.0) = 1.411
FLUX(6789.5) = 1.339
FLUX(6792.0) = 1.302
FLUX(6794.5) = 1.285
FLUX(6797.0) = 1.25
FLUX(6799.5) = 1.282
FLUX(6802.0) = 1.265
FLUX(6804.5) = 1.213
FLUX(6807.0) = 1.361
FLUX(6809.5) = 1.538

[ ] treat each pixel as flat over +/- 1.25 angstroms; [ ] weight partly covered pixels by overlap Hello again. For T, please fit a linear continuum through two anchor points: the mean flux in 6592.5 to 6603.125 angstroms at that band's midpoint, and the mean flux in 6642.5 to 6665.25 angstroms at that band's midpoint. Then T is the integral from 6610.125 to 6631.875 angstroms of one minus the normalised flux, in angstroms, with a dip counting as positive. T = 4.9 angstroms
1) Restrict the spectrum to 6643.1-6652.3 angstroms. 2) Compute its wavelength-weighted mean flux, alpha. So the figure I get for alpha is 1.2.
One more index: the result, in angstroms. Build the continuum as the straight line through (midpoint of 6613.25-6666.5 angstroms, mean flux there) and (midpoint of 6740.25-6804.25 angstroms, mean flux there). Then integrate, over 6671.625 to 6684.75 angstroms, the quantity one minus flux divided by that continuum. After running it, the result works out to -2.6 angstroms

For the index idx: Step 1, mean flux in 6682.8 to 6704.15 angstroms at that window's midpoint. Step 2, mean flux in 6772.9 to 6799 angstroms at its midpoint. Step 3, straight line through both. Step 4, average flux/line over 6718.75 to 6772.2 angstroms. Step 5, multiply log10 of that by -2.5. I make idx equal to 0.02 mag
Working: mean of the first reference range 1.37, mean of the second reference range 1.39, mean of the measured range 1.36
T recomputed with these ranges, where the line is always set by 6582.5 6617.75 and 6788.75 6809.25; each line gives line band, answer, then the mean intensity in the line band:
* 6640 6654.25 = 1.6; 1.23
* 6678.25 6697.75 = -1.3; 1.45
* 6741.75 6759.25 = 0.9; 1.26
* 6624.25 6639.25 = 0.4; 1.36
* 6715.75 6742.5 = -2.1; 1.44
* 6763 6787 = -2.1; 1.43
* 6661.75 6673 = -2.0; 1.62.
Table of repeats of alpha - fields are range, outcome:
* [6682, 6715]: 1.42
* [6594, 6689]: 1.32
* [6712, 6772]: 1.38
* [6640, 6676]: 1.4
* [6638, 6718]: 1.42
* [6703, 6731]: 1.47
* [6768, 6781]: 1.41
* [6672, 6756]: 1.41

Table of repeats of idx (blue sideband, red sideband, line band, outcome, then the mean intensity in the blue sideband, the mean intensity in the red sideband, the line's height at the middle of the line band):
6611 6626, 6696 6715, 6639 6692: -0.22 mag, 0.859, 1.42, 1.16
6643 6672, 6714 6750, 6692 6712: 0.01 mag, 1.41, 1.41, 1.41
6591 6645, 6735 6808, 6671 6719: -0.13 mag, 1.22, 1.34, 1.28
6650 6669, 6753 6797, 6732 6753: 0.07 mag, 1.48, 1.38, 1.41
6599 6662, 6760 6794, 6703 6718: -0.12 mag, 1.22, 1.4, 1.32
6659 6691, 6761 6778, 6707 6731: -0.01 mag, 1.54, 1.38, 1.46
